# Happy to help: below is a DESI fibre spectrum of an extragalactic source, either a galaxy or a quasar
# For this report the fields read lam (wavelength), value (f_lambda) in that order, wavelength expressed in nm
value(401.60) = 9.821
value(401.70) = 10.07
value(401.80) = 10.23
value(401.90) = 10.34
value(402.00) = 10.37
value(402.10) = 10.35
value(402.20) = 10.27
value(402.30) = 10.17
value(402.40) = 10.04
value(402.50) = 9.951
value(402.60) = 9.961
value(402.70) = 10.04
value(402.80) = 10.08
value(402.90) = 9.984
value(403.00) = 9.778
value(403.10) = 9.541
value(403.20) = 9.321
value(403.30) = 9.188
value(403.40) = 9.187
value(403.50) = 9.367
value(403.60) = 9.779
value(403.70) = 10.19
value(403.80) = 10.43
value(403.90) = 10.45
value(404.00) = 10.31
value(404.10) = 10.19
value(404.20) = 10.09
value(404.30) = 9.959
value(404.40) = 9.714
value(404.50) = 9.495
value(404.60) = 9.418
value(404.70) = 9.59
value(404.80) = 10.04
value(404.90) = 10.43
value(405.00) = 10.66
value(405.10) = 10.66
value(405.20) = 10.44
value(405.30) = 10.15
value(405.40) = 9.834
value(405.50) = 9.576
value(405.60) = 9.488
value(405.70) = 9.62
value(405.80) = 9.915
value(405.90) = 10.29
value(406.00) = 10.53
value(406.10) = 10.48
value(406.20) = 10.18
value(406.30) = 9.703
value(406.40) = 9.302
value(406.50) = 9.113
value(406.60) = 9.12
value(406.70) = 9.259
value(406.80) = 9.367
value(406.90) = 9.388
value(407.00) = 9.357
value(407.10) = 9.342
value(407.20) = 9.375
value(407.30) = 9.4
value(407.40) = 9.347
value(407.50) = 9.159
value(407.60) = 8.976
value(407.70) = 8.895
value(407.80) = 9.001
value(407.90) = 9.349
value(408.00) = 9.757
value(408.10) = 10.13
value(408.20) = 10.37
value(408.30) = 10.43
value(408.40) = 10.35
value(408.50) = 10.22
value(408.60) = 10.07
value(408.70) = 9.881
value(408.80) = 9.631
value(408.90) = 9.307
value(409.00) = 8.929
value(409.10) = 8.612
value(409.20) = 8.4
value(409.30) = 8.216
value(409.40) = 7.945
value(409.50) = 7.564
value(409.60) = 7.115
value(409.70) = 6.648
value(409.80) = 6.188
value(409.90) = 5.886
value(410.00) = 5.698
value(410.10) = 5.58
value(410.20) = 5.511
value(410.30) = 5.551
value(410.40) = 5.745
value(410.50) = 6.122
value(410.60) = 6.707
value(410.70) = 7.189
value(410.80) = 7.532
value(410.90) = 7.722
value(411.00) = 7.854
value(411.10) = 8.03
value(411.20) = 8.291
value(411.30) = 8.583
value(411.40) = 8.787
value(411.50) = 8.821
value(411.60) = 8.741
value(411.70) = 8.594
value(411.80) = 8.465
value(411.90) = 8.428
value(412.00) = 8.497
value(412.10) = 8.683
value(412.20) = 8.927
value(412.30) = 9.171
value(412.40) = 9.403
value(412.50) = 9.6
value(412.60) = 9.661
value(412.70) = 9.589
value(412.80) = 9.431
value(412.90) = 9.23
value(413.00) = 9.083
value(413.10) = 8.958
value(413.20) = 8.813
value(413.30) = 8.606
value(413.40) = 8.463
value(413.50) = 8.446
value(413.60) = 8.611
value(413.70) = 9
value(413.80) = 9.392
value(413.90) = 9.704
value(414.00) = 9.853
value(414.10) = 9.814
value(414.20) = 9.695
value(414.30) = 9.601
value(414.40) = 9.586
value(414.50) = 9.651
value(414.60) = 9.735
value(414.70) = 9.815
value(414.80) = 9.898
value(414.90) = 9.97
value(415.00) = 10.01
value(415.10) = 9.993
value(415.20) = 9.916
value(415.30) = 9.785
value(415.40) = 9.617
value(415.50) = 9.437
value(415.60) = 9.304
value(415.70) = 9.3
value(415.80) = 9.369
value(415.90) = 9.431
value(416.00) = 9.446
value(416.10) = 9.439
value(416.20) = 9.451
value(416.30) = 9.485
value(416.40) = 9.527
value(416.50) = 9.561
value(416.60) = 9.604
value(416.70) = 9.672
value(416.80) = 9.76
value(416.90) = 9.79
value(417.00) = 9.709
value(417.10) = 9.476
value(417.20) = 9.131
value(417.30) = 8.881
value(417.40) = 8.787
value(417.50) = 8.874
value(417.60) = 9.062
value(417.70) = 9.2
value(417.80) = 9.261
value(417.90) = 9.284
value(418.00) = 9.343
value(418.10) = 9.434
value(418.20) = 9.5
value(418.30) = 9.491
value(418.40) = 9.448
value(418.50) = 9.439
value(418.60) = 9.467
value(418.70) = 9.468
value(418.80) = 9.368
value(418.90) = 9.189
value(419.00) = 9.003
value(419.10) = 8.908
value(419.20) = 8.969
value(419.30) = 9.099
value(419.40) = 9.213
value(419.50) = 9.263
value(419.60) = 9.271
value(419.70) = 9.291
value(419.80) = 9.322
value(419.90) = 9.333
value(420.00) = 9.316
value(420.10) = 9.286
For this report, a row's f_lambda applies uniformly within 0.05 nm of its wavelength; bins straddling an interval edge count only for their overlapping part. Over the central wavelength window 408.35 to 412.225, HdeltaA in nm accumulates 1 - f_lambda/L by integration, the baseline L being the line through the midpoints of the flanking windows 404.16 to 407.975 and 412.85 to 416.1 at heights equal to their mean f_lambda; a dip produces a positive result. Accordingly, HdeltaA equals 0.66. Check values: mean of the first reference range 9.68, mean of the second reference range 9.42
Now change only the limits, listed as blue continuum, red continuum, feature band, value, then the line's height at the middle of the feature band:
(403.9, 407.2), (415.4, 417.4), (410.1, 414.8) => 0.492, 9.59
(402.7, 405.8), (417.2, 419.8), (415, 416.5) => -0.032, 9.35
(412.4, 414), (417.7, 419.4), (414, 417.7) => -0.133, 9.21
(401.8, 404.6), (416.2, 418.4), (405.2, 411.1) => 0.633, 9.74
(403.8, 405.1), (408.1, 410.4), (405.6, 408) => -0.107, 9.1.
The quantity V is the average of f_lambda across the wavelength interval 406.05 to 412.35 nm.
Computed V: 8.52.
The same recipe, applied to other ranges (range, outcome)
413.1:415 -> 9.38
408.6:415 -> 8.46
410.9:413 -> 8.82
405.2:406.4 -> 9.97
